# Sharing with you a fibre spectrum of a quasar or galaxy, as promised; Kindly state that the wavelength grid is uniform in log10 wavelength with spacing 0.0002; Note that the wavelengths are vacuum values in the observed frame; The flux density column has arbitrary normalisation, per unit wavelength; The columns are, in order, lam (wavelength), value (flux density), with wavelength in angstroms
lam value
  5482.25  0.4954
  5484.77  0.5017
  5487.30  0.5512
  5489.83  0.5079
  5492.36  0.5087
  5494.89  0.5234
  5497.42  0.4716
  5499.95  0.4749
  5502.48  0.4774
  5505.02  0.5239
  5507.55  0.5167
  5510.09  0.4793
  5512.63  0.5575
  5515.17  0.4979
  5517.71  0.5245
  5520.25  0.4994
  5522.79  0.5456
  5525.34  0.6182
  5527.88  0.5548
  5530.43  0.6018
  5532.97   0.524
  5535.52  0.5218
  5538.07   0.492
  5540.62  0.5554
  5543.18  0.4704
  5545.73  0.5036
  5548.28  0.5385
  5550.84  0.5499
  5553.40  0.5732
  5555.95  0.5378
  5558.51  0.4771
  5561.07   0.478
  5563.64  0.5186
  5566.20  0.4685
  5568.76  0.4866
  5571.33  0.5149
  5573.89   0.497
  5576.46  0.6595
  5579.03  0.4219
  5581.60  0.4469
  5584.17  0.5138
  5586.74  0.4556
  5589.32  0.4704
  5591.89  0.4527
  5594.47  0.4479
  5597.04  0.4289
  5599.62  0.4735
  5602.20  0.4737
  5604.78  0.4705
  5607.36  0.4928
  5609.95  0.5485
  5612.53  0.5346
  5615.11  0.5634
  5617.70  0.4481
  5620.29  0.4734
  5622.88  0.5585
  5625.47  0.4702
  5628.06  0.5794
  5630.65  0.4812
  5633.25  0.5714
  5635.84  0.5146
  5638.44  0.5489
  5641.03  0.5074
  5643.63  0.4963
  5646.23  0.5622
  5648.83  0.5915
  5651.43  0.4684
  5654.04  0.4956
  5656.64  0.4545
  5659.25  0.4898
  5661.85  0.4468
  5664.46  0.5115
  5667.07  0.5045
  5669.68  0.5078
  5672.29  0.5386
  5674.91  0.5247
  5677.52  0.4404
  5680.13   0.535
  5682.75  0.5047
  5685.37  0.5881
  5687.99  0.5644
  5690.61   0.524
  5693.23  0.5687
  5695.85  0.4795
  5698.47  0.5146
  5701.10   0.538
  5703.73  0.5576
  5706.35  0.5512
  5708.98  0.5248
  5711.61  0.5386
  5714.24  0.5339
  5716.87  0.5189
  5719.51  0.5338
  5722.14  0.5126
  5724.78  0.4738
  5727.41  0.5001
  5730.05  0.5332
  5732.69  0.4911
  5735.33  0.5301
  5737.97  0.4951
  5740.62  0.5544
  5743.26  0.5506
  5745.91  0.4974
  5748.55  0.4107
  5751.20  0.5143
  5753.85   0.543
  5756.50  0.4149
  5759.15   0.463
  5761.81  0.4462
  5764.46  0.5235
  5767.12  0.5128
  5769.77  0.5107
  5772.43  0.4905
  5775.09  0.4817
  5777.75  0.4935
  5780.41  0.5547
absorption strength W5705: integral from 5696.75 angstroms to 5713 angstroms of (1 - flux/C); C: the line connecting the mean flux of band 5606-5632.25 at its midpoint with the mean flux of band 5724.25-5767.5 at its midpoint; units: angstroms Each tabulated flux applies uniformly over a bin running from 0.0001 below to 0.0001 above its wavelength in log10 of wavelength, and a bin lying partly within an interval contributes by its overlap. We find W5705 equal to -1.1 angstroms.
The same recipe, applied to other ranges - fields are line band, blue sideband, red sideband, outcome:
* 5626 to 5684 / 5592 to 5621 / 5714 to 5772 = -2.4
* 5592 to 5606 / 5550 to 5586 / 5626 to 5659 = 1.5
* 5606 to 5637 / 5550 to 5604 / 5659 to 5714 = -0.9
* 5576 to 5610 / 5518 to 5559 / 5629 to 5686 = 3.2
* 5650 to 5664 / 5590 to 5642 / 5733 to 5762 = 0.7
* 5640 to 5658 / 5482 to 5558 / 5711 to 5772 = 0.0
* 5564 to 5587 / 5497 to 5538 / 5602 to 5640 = 0.9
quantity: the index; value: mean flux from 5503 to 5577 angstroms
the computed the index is 0.525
